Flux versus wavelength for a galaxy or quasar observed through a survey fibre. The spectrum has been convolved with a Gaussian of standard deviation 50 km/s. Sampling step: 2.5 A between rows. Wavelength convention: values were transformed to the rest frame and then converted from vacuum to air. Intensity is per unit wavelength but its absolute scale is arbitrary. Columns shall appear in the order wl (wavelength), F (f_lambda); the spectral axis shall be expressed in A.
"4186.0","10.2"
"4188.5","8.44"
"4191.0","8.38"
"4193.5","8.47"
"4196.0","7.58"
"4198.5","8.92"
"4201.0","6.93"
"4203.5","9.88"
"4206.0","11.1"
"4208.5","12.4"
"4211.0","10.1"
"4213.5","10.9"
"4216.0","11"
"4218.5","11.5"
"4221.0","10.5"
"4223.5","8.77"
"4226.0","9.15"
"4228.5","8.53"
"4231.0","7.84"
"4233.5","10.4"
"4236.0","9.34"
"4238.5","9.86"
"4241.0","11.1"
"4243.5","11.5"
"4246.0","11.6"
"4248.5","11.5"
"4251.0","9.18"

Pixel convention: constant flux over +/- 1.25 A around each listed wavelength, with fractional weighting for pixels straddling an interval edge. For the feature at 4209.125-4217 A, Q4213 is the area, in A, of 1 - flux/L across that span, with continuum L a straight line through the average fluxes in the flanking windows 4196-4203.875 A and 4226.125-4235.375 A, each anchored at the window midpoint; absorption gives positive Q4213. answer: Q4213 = -2.0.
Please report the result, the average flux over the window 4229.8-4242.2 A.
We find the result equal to 9.71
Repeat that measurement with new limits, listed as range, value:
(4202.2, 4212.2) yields 10.9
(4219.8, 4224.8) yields 9.62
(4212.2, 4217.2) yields 10.9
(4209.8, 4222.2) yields 10.8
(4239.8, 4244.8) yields 11.3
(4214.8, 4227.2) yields 10.2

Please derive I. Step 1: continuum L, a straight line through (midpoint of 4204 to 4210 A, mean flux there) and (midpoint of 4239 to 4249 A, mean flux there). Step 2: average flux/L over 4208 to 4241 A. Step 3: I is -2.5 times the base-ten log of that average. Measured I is 0.14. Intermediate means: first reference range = 11.4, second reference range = 11.3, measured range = 10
